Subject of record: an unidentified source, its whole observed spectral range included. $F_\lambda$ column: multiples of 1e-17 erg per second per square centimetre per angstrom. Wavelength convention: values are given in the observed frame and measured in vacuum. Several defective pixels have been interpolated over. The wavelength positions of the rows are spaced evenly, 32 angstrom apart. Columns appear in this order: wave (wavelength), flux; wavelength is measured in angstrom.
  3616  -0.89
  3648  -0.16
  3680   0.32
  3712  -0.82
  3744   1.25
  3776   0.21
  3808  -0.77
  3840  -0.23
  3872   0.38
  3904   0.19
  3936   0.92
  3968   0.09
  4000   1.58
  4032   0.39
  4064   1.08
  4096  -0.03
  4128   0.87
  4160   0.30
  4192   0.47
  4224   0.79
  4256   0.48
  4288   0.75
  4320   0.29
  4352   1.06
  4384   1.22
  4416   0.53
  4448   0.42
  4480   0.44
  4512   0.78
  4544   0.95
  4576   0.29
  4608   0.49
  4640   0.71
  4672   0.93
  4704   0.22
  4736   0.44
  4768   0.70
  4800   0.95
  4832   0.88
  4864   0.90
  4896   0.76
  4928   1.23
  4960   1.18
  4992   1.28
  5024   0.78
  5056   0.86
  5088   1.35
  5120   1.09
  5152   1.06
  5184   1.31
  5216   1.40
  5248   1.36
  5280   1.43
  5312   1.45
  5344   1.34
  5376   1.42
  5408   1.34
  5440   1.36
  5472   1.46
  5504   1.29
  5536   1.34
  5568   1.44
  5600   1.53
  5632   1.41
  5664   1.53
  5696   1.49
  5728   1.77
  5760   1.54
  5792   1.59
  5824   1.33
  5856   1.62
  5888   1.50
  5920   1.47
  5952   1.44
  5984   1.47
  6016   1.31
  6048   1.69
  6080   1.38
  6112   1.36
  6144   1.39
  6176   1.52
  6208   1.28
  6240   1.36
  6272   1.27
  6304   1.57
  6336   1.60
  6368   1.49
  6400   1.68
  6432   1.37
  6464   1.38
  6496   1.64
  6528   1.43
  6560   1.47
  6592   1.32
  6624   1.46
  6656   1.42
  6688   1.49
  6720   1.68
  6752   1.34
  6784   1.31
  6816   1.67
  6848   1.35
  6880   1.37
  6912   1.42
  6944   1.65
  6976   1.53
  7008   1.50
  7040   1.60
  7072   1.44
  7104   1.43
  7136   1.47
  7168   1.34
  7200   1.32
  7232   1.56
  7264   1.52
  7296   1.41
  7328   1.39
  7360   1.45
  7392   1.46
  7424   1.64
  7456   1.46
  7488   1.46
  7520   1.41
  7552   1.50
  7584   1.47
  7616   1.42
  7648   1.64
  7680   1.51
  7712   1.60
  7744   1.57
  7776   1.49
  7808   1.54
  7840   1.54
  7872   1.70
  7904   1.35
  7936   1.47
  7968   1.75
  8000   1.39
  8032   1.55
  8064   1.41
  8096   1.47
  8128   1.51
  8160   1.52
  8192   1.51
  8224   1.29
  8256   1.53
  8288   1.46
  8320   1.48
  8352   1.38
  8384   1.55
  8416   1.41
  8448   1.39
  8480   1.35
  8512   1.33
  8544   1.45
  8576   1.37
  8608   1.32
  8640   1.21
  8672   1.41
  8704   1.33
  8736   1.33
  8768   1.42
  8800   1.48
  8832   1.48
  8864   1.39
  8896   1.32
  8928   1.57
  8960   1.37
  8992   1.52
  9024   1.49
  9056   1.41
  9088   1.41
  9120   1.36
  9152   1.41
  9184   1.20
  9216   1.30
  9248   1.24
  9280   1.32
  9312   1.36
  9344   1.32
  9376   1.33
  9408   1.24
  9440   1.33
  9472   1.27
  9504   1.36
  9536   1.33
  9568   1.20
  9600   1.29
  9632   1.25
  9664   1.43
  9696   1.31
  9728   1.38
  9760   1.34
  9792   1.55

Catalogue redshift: 0.197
